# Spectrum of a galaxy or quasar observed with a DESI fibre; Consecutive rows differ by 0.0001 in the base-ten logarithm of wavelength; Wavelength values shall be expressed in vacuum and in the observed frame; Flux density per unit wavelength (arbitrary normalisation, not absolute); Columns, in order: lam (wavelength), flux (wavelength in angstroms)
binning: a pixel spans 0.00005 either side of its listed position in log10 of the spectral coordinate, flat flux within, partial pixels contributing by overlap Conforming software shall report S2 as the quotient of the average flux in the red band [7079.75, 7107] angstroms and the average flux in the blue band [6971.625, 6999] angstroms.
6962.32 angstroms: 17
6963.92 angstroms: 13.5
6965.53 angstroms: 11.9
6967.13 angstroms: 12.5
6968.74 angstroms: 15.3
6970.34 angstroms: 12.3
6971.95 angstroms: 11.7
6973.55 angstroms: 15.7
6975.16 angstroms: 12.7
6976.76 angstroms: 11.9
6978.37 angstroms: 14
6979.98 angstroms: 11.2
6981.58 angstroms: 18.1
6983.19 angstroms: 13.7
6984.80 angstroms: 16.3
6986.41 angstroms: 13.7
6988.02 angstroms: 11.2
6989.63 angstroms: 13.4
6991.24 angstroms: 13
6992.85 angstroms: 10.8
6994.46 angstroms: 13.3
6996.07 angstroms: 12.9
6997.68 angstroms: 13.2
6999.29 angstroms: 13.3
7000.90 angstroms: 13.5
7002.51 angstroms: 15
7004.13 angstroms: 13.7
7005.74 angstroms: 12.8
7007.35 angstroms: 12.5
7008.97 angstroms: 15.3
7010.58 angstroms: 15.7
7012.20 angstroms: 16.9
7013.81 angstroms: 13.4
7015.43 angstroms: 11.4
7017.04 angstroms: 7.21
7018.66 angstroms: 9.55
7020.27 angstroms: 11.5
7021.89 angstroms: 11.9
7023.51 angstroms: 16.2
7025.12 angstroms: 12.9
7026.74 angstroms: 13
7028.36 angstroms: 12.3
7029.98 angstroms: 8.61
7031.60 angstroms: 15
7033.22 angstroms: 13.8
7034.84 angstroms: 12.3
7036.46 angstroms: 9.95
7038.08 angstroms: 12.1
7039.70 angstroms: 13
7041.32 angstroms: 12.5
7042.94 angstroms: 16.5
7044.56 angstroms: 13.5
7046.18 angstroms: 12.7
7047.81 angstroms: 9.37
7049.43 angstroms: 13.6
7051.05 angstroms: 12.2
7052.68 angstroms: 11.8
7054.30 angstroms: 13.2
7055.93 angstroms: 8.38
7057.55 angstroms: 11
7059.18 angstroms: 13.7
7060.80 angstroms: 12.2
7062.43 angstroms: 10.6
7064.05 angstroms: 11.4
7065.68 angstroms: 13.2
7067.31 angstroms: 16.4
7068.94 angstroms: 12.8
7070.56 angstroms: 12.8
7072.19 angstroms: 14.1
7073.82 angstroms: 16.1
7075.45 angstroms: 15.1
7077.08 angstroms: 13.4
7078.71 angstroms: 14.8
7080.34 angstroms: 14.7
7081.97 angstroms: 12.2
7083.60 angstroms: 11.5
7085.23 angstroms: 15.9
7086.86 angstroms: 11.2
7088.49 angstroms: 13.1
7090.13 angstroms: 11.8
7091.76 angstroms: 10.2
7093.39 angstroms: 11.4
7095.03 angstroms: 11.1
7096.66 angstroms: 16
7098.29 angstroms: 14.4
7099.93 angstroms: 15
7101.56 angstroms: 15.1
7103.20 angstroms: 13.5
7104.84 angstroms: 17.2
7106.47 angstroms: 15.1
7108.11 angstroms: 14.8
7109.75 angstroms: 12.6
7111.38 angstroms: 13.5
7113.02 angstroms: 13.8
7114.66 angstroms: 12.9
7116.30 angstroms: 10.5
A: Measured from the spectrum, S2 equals 1.01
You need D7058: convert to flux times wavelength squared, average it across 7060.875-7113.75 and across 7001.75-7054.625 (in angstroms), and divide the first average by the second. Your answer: 1.08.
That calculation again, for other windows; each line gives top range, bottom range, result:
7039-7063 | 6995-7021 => 0.96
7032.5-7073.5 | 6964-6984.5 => 0.95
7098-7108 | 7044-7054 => 1.25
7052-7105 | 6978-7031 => 1.03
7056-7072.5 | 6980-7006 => 0.95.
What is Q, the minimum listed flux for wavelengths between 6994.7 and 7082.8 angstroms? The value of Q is 7.21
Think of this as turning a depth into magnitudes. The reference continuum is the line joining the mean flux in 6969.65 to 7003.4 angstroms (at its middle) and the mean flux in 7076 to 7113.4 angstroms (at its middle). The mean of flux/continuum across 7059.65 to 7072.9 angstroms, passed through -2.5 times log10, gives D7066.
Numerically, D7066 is 0.05 mag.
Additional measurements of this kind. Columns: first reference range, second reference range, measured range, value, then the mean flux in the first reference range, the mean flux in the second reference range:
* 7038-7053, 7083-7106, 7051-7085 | 0.01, 12.8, 13.4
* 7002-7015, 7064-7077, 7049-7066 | 0.19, 14.3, 14.1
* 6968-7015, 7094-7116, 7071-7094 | 0.06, 13.7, 14.1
